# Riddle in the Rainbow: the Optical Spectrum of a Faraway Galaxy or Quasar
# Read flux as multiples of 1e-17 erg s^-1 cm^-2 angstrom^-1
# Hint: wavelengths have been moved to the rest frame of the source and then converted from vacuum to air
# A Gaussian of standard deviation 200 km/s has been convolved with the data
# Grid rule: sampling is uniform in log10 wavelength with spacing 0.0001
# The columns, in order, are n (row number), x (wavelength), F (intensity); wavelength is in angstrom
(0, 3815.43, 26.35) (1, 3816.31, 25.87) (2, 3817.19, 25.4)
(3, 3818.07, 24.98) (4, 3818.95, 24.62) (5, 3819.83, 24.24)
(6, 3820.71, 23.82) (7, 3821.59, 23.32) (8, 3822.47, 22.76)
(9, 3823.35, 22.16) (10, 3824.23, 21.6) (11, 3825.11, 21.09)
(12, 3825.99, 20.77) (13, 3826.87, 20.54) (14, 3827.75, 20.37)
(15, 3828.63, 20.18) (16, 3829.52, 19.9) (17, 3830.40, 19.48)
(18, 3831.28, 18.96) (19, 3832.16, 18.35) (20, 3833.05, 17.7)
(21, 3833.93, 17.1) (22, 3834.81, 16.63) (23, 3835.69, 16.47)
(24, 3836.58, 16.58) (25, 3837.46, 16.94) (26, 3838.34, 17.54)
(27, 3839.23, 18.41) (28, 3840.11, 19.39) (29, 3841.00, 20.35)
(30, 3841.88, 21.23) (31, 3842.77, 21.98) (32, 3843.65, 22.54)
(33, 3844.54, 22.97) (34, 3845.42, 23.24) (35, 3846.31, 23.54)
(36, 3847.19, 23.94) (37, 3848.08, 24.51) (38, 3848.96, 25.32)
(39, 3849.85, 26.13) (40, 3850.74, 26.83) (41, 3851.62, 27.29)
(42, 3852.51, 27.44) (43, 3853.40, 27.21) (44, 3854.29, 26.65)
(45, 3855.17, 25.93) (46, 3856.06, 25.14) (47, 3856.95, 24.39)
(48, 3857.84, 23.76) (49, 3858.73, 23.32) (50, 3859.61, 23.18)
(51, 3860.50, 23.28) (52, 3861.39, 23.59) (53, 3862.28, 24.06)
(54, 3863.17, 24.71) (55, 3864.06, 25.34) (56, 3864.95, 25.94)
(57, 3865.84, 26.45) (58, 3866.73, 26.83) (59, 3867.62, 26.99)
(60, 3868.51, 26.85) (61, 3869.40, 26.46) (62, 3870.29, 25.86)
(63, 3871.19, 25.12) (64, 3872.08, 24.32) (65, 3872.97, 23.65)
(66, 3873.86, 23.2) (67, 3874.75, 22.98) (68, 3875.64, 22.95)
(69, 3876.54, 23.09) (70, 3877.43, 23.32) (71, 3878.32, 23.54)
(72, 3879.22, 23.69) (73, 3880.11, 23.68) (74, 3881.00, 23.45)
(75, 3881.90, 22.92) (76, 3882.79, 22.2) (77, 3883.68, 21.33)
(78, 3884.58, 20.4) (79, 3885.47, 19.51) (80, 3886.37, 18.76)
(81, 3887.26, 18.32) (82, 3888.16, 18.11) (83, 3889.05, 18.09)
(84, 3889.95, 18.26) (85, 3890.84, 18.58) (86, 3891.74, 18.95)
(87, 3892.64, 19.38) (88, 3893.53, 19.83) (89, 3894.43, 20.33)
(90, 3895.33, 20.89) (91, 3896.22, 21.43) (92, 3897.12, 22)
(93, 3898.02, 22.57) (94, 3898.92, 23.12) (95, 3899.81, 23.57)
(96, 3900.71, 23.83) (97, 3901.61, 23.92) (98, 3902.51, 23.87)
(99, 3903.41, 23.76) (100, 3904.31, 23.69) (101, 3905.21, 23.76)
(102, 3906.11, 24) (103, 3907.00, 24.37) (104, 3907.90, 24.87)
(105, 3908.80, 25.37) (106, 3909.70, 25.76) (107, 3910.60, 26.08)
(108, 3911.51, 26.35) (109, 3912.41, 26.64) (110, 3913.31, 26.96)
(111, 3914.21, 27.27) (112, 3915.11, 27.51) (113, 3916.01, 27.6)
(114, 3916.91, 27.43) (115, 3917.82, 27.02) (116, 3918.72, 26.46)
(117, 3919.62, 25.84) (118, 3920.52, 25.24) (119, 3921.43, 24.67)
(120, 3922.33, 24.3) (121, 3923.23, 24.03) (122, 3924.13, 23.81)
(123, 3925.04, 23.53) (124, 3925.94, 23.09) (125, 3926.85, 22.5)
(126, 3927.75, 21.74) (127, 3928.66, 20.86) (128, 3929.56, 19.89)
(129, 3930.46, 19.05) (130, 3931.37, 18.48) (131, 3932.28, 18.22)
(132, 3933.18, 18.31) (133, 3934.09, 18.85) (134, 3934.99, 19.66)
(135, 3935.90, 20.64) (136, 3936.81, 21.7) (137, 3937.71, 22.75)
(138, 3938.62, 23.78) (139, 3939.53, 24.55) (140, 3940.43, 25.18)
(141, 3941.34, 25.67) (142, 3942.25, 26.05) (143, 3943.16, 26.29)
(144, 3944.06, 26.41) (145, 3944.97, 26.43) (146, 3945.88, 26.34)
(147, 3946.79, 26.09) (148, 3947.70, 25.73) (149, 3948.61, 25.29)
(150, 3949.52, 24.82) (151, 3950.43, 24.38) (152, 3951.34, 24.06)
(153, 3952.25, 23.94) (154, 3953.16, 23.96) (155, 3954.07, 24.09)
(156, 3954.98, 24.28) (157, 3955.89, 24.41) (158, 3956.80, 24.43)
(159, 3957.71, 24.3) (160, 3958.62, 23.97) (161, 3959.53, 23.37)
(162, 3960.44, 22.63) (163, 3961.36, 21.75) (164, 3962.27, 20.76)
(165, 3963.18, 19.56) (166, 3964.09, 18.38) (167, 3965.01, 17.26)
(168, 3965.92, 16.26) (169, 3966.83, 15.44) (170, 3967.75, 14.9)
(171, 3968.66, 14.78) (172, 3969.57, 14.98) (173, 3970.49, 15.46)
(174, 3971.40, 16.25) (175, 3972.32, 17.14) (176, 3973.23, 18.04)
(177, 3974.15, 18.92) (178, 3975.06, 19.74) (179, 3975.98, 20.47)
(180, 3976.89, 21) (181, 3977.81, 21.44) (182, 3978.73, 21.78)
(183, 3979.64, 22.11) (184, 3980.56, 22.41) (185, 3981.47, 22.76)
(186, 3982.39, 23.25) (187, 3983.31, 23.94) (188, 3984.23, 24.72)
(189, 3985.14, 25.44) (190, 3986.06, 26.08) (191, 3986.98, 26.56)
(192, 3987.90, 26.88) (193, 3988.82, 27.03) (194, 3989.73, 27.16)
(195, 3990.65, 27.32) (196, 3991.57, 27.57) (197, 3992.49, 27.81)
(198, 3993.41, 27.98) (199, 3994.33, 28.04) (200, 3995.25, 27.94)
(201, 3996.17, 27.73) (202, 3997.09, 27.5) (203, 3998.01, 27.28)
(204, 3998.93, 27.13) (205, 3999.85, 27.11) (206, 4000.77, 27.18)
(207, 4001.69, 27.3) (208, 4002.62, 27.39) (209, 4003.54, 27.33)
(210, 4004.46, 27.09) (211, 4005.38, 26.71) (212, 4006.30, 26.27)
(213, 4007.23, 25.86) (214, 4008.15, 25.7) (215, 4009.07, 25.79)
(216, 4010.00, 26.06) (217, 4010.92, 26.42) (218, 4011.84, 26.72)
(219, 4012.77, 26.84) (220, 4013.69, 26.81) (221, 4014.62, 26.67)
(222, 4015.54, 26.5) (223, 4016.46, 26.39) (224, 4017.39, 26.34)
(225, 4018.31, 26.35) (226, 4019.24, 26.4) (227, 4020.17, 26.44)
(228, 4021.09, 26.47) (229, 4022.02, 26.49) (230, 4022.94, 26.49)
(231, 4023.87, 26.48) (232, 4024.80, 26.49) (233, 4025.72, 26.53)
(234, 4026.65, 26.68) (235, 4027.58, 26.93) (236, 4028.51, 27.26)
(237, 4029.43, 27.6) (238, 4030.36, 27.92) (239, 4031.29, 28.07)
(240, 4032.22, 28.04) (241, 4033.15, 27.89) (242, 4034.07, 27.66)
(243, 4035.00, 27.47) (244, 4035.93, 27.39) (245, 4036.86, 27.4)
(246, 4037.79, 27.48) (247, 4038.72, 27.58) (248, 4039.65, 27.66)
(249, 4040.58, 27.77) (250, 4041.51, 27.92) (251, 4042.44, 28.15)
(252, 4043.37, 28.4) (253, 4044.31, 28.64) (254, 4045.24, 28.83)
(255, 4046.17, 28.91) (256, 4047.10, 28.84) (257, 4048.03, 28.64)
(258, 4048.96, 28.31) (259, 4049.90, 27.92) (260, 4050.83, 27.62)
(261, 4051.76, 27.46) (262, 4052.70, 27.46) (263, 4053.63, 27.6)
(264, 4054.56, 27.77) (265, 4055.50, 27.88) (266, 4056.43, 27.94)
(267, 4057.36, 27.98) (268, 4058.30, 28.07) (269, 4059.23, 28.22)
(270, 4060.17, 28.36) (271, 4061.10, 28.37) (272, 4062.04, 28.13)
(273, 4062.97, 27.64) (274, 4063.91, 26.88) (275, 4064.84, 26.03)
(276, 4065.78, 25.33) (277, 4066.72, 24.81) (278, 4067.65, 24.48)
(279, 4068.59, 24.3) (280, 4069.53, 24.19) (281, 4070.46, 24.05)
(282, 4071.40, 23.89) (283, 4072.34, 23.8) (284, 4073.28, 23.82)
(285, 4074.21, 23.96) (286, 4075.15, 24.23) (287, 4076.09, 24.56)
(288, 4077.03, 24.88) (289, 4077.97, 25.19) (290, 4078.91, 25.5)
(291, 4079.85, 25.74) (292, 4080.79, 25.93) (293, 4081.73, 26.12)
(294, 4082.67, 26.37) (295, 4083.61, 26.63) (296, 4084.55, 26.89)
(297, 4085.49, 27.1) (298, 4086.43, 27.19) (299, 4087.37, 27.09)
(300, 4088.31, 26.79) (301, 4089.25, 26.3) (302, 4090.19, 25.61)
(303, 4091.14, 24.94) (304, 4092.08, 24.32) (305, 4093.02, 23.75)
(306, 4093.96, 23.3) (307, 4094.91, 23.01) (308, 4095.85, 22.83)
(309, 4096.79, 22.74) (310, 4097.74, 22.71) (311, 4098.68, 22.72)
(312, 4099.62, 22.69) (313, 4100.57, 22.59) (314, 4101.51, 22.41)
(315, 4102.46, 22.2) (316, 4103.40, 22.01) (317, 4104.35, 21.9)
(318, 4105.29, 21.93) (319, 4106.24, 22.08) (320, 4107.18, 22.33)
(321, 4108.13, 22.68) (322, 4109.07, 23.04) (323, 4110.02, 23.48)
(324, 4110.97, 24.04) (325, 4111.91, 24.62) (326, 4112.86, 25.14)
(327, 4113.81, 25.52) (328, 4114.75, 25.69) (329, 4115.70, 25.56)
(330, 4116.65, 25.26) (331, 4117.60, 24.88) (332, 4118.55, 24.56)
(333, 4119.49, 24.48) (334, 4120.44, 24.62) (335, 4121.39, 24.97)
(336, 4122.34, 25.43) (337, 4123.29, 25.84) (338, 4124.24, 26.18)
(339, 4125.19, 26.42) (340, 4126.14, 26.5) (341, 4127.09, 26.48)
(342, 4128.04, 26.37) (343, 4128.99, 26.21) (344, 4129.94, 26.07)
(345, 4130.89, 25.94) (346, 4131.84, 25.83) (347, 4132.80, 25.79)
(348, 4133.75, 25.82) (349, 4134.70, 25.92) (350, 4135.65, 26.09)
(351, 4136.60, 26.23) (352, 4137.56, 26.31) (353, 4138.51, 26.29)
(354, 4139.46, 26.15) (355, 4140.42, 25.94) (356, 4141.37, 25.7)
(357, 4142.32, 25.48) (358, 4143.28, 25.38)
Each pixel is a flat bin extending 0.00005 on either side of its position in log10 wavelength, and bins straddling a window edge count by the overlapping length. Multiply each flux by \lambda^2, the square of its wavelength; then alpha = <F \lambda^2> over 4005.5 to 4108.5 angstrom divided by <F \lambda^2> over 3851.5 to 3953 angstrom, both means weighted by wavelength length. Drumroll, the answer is 1.2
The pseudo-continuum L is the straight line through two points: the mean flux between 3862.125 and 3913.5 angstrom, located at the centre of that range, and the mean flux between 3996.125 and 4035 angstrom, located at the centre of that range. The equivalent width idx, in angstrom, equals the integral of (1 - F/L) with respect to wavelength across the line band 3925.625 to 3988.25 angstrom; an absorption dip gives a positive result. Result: 8.0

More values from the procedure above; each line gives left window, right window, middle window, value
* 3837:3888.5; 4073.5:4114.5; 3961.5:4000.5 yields 2.27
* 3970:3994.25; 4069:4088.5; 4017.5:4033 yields -1.79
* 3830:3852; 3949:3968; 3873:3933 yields -4.08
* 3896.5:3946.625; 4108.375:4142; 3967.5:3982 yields 3.20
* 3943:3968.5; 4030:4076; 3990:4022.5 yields -2.52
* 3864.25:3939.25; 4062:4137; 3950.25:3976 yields 3.70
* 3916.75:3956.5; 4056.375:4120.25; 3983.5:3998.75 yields -1.87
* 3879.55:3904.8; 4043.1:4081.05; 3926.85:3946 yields 0.26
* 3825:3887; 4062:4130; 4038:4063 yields -3.83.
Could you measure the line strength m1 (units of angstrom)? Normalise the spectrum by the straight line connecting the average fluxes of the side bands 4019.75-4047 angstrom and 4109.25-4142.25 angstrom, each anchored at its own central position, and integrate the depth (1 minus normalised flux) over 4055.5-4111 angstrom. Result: 3.4 angstrom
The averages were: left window 27.5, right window 25.6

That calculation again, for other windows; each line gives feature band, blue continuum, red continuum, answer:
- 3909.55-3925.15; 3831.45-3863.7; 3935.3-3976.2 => -2.7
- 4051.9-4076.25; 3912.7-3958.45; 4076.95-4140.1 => -1.5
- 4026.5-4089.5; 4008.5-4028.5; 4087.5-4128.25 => -3.4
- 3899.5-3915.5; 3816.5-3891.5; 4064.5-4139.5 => -1.4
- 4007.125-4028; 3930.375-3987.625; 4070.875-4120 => -3.1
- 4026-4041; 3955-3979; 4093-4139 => -4.0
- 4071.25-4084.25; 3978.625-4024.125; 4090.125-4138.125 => 0.0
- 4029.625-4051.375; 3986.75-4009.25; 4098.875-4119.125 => -1.9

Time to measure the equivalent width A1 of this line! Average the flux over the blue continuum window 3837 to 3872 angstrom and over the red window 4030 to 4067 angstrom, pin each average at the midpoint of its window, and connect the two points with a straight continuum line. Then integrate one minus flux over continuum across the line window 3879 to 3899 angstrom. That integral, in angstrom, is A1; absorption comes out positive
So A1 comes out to 3.4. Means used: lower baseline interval 24.1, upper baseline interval 27.8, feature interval 20.6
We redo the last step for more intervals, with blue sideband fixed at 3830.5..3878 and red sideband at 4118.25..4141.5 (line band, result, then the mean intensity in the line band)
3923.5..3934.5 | 1.43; 20.7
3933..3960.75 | 0.03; 24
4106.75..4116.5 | 0.54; 24.2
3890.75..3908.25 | 0.87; 22.4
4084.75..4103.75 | 1.00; 24.2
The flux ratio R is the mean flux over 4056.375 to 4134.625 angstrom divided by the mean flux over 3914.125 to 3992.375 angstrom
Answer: 1.1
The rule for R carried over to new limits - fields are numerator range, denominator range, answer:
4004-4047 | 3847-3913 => 1.15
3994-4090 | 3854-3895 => 1.17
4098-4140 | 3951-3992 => 1.13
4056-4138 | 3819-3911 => 1.11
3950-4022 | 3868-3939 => 1.05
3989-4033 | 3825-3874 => 1.18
